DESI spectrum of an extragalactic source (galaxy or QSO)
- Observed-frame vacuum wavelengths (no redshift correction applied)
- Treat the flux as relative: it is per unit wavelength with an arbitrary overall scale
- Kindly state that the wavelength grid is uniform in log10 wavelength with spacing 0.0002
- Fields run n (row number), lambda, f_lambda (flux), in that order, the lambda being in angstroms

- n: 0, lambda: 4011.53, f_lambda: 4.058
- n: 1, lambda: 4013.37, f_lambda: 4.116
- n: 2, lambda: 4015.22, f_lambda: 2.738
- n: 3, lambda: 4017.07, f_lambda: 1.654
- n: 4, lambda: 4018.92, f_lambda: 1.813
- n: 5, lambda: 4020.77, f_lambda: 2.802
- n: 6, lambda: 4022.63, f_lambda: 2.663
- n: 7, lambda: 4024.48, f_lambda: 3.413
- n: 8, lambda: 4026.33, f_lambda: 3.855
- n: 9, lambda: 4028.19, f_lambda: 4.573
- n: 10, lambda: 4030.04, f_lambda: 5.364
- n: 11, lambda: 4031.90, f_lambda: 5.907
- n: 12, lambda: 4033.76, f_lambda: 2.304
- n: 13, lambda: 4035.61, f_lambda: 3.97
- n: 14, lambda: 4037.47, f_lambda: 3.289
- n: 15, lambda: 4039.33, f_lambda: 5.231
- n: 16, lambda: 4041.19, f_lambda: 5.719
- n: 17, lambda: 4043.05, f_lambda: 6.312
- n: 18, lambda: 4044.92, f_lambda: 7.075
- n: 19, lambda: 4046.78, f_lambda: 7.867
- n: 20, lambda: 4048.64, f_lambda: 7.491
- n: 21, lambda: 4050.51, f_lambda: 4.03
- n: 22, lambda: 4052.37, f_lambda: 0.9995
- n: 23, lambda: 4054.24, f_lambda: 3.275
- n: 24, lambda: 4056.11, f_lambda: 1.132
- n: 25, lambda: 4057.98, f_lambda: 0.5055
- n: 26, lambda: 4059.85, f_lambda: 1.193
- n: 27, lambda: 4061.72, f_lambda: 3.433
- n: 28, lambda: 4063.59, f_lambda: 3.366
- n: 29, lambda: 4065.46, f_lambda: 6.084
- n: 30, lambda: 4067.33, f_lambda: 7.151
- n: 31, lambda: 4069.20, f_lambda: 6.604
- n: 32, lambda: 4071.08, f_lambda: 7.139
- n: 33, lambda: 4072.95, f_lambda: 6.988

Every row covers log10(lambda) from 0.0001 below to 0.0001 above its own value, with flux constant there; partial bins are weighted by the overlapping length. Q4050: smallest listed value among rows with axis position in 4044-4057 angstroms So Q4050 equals 0.9995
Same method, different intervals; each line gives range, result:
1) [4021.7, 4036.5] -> 2.304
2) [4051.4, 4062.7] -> 0.5055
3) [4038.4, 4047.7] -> 5.231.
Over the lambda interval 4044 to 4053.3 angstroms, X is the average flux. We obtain 5.5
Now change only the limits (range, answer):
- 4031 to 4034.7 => 4.1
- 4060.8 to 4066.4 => 4.3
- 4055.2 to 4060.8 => 0.949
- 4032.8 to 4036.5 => 3.15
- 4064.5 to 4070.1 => 6.61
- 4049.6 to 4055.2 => 2.76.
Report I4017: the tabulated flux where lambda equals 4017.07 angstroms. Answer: 1.654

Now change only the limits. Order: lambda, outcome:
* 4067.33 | 7.151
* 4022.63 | 2.663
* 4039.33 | 5.231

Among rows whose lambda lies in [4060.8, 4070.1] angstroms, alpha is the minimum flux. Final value 3.366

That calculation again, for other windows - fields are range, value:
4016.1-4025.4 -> 1.654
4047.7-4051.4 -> 4.03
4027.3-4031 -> 4.573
